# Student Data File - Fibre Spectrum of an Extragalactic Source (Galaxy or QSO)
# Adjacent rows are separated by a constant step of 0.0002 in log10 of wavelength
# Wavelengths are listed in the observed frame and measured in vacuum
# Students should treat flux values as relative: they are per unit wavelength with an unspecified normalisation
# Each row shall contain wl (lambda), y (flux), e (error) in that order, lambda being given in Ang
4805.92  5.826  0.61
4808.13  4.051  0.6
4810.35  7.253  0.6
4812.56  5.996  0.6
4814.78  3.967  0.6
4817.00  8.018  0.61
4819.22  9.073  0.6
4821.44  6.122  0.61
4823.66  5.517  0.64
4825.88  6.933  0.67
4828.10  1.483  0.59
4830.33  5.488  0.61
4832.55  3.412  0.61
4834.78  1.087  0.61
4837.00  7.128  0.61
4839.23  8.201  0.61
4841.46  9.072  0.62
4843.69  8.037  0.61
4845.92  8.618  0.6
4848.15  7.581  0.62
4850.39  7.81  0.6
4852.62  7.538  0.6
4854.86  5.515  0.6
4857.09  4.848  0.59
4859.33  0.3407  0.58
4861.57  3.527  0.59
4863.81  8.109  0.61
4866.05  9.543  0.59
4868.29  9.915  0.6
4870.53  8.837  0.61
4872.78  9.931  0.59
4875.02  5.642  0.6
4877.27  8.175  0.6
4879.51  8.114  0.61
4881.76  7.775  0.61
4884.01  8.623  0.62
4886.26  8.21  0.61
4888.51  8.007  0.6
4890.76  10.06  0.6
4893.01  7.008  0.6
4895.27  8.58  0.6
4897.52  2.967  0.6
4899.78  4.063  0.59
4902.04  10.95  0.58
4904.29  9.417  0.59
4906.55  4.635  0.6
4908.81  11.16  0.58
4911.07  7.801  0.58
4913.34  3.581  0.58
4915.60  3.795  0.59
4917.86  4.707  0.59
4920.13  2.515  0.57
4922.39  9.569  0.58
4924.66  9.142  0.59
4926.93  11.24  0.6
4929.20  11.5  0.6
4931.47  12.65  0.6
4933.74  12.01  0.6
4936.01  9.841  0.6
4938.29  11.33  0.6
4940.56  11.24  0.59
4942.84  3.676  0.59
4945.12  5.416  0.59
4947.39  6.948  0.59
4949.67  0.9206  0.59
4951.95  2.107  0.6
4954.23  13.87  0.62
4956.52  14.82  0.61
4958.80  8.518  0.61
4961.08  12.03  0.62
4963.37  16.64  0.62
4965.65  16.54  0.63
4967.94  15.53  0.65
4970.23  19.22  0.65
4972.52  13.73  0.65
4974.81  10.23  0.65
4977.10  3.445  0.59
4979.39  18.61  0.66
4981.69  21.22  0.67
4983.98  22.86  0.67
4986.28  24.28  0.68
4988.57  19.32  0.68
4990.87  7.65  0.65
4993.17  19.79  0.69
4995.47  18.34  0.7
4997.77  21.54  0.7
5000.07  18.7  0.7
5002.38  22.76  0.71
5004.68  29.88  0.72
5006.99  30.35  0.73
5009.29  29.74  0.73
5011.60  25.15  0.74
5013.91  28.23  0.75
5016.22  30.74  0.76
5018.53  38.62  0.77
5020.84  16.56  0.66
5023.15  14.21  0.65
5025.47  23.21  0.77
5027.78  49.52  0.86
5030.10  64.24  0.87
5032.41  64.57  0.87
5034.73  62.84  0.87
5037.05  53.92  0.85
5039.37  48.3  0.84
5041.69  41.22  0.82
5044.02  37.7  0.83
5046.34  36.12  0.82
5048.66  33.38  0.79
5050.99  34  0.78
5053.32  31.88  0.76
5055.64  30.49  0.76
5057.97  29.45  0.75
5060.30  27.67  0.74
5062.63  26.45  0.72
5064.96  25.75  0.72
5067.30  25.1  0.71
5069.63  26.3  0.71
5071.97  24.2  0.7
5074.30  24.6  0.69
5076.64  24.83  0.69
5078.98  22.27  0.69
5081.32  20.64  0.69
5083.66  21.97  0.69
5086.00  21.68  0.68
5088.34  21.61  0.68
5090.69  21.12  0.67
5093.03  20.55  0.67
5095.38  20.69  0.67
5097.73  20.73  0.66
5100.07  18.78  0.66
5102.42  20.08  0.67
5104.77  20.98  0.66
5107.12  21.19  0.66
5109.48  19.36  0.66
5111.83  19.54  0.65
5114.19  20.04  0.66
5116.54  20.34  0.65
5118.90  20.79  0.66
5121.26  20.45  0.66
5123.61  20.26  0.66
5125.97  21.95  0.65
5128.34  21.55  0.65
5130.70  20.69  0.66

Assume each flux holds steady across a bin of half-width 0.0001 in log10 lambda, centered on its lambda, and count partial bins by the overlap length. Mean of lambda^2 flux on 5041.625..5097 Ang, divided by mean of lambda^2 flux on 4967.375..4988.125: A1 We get 1.66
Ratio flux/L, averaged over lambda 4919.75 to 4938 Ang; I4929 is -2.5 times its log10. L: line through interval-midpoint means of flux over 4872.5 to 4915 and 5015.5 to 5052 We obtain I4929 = 0.49 mag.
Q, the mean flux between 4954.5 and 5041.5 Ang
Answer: 25.9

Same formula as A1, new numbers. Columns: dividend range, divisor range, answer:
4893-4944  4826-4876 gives 1.27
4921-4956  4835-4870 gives 1.32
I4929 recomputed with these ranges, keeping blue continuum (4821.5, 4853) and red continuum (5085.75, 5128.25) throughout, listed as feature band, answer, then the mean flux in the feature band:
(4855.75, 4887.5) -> 0.126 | 7.25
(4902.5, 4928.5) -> 0.395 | 7.23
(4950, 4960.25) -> 0.338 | 9.19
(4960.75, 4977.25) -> -0.071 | 14.1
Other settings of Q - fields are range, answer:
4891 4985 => 9.9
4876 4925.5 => 7.2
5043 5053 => 35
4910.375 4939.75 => 8.48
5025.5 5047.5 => 49.5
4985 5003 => 19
